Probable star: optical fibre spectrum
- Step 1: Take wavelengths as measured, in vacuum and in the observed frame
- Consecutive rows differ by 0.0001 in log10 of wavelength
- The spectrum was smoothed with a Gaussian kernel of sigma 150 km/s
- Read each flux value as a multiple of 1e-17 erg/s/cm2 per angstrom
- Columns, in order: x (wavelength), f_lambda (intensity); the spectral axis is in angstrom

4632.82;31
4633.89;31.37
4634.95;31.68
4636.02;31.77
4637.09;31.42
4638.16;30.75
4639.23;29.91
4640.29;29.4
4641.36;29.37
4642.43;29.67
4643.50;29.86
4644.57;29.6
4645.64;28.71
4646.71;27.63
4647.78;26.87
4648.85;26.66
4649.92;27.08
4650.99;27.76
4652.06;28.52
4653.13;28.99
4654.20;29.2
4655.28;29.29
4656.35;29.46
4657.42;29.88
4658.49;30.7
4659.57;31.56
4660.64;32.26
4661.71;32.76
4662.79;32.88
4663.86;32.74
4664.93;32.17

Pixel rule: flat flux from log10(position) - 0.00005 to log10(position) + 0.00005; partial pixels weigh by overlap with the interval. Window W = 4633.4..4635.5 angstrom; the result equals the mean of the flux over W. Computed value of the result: 31.6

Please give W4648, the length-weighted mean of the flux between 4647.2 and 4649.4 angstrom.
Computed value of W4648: 26.8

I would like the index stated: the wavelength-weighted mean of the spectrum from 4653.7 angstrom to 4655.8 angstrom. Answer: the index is 29.1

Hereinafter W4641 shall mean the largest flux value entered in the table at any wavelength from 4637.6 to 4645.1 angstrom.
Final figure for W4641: 30.75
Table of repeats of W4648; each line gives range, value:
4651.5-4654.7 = 28.9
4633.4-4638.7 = 31.4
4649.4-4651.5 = 27.4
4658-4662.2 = 31.8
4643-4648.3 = 28.5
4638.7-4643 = 29.6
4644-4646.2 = 29.1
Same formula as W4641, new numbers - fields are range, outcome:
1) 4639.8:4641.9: 29.4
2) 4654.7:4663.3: 32.88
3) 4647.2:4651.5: 27.76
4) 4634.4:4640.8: 31.77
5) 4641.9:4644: 29.86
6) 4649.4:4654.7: 29.2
